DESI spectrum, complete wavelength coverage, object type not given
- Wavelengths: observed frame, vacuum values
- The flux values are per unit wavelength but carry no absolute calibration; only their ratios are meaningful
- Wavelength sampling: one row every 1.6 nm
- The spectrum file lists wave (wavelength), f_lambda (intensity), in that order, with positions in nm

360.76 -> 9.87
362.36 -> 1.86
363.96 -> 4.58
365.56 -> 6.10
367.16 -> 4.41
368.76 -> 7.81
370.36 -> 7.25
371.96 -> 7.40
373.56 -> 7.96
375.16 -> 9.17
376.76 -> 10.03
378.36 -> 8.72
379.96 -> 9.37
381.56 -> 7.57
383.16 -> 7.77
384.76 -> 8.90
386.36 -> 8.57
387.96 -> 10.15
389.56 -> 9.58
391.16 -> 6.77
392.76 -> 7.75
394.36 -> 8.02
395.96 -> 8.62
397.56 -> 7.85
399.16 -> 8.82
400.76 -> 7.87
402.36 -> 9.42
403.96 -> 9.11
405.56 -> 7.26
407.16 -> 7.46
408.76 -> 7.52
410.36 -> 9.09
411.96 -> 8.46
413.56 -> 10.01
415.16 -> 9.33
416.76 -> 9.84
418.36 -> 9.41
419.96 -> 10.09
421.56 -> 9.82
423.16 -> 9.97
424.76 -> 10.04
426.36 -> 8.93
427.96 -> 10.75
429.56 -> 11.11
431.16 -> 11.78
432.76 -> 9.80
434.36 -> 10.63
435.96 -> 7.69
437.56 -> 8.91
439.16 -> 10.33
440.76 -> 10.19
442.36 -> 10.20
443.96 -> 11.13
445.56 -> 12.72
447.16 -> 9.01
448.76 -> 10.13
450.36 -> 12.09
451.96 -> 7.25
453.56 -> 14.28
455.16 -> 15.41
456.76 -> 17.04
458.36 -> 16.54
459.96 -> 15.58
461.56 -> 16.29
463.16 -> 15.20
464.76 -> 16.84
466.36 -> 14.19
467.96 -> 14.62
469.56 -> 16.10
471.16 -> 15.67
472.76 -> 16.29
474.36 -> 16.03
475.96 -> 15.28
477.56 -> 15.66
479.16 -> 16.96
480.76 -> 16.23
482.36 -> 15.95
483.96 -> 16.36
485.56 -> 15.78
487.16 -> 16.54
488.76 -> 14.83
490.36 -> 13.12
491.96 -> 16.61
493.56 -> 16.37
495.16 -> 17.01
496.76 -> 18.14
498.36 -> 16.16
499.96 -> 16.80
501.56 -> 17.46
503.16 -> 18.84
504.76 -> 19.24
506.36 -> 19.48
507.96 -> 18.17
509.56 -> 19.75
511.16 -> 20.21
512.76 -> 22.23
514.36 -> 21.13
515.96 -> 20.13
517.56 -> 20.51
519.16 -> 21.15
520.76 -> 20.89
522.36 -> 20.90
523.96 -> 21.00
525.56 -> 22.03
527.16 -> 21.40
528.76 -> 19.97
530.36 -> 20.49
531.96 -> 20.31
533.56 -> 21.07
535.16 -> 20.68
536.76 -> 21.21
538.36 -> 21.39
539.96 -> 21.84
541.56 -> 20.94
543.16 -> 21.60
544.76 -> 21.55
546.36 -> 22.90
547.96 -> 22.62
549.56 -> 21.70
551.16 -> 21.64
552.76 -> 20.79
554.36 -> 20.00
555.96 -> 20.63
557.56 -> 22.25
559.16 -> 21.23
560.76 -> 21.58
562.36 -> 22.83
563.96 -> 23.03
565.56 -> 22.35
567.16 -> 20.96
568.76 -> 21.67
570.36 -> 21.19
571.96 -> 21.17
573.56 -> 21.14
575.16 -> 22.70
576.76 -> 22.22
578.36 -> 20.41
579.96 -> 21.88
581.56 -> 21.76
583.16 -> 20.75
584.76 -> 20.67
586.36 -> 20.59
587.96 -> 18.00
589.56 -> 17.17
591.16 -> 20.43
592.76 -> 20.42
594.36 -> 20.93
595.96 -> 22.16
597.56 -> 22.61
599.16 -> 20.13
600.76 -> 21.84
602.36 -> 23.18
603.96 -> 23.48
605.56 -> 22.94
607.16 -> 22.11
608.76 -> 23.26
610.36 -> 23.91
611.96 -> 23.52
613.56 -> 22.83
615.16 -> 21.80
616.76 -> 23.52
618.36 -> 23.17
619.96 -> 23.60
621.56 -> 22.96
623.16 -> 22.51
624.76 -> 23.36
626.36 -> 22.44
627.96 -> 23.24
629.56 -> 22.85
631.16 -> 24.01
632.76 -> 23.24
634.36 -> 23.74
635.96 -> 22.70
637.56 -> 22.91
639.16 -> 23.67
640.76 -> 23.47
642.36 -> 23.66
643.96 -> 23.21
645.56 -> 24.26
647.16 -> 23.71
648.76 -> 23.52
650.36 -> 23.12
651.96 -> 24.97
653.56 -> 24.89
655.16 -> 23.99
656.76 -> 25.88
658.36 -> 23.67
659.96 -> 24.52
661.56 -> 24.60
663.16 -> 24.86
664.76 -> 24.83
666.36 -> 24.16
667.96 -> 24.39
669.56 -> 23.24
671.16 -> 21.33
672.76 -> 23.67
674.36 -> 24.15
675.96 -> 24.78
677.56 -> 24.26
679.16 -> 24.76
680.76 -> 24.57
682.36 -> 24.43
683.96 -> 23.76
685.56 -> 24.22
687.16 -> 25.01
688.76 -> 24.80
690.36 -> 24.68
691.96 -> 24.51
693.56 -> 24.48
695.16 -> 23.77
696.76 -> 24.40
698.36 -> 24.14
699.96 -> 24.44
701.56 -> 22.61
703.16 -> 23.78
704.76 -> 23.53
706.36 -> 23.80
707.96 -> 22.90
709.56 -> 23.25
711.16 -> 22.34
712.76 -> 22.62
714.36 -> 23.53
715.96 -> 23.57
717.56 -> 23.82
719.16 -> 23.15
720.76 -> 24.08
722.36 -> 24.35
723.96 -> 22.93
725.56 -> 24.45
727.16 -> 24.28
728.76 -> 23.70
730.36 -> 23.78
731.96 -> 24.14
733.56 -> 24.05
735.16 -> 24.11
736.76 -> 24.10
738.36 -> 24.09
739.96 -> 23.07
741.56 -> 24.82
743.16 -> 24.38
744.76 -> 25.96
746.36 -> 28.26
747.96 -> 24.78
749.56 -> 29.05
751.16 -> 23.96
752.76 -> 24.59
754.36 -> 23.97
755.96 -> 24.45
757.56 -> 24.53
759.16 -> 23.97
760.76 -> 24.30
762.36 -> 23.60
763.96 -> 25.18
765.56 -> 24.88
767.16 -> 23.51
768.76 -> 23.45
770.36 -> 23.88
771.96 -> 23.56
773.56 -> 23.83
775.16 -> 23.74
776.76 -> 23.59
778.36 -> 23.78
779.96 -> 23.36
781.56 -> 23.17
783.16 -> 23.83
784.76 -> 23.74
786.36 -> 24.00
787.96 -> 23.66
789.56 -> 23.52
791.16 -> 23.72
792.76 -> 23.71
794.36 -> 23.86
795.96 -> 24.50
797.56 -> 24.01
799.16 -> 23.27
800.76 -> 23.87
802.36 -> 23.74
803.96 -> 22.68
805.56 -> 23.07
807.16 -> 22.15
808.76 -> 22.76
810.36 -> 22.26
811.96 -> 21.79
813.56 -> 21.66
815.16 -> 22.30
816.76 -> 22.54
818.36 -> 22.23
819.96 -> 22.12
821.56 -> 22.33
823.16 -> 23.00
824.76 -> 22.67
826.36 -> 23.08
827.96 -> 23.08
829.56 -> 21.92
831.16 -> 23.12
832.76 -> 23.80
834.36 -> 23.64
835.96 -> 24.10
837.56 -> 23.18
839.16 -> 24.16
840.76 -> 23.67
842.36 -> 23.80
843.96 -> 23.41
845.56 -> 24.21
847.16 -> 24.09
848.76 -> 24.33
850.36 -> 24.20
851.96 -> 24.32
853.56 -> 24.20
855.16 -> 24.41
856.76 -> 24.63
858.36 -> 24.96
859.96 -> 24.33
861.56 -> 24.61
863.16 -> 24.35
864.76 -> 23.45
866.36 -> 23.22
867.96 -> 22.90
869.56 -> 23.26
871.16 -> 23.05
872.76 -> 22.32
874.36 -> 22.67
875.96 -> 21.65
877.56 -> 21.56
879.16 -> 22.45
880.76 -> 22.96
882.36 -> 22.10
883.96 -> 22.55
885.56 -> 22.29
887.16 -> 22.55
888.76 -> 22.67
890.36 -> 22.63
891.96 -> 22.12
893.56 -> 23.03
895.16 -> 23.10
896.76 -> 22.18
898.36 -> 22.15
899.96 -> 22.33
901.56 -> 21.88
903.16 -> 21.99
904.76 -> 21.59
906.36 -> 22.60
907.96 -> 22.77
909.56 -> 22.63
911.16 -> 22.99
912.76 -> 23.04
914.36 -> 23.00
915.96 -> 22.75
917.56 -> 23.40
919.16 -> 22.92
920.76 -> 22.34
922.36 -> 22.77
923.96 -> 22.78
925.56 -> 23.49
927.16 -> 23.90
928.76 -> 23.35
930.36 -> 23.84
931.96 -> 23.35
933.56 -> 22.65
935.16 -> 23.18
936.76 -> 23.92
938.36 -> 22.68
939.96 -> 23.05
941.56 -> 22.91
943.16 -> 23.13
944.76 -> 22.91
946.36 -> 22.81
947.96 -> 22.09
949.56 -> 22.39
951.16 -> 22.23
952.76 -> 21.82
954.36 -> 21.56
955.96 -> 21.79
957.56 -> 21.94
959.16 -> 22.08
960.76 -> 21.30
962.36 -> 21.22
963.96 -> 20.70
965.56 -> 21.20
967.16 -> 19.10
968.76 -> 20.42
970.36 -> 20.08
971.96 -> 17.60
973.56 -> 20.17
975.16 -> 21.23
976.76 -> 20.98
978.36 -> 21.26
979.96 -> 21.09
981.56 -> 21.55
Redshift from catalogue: 0.138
